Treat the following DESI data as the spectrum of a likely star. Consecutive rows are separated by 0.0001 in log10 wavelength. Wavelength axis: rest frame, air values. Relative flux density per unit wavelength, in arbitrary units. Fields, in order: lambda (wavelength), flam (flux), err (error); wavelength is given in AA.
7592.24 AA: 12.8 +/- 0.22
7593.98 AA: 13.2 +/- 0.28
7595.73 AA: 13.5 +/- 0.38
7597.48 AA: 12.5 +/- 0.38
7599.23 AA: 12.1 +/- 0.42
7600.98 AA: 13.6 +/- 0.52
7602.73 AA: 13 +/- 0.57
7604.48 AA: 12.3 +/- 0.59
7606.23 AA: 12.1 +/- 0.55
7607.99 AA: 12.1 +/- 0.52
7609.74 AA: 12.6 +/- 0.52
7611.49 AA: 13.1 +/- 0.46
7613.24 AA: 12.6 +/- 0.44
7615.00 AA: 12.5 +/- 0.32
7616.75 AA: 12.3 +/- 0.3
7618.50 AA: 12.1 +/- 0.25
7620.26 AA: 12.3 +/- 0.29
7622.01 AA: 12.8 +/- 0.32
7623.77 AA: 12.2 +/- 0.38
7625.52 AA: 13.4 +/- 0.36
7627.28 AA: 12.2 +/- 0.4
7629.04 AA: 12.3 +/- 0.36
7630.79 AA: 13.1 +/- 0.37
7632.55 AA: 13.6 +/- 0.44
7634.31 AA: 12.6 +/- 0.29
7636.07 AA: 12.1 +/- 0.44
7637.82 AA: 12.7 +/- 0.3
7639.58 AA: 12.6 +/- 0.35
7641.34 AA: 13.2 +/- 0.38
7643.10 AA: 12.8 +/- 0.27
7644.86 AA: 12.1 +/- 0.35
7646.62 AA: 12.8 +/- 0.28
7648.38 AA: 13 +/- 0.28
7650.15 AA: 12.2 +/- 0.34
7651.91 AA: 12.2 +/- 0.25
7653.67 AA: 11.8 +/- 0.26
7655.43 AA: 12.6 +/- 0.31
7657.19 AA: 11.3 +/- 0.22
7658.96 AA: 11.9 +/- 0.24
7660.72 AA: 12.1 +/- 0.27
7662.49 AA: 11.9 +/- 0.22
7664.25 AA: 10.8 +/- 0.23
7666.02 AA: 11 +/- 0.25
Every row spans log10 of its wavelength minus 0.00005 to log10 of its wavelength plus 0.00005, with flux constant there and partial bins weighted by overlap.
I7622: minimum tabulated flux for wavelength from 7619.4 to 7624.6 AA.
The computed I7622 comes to 12.2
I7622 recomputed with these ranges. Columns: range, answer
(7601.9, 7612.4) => 12.1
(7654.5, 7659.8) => 11.3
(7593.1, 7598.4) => 12.5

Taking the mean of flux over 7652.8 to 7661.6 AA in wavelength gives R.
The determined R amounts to 11.9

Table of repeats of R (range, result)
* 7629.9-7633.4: 13.4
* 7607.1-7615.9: 12.6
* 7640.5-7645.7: 12.7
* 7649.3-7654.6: 12.1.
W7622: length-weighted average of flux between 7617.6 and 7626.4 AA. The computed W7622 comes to 12.6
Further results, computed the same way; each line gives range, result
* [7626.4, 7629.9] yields 12.2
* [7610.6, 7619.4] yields 12.5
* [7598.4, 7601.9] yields 12.9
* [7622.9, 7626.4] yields 12.8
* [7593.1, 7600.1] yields 12.8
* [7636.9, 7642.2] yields 12.8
